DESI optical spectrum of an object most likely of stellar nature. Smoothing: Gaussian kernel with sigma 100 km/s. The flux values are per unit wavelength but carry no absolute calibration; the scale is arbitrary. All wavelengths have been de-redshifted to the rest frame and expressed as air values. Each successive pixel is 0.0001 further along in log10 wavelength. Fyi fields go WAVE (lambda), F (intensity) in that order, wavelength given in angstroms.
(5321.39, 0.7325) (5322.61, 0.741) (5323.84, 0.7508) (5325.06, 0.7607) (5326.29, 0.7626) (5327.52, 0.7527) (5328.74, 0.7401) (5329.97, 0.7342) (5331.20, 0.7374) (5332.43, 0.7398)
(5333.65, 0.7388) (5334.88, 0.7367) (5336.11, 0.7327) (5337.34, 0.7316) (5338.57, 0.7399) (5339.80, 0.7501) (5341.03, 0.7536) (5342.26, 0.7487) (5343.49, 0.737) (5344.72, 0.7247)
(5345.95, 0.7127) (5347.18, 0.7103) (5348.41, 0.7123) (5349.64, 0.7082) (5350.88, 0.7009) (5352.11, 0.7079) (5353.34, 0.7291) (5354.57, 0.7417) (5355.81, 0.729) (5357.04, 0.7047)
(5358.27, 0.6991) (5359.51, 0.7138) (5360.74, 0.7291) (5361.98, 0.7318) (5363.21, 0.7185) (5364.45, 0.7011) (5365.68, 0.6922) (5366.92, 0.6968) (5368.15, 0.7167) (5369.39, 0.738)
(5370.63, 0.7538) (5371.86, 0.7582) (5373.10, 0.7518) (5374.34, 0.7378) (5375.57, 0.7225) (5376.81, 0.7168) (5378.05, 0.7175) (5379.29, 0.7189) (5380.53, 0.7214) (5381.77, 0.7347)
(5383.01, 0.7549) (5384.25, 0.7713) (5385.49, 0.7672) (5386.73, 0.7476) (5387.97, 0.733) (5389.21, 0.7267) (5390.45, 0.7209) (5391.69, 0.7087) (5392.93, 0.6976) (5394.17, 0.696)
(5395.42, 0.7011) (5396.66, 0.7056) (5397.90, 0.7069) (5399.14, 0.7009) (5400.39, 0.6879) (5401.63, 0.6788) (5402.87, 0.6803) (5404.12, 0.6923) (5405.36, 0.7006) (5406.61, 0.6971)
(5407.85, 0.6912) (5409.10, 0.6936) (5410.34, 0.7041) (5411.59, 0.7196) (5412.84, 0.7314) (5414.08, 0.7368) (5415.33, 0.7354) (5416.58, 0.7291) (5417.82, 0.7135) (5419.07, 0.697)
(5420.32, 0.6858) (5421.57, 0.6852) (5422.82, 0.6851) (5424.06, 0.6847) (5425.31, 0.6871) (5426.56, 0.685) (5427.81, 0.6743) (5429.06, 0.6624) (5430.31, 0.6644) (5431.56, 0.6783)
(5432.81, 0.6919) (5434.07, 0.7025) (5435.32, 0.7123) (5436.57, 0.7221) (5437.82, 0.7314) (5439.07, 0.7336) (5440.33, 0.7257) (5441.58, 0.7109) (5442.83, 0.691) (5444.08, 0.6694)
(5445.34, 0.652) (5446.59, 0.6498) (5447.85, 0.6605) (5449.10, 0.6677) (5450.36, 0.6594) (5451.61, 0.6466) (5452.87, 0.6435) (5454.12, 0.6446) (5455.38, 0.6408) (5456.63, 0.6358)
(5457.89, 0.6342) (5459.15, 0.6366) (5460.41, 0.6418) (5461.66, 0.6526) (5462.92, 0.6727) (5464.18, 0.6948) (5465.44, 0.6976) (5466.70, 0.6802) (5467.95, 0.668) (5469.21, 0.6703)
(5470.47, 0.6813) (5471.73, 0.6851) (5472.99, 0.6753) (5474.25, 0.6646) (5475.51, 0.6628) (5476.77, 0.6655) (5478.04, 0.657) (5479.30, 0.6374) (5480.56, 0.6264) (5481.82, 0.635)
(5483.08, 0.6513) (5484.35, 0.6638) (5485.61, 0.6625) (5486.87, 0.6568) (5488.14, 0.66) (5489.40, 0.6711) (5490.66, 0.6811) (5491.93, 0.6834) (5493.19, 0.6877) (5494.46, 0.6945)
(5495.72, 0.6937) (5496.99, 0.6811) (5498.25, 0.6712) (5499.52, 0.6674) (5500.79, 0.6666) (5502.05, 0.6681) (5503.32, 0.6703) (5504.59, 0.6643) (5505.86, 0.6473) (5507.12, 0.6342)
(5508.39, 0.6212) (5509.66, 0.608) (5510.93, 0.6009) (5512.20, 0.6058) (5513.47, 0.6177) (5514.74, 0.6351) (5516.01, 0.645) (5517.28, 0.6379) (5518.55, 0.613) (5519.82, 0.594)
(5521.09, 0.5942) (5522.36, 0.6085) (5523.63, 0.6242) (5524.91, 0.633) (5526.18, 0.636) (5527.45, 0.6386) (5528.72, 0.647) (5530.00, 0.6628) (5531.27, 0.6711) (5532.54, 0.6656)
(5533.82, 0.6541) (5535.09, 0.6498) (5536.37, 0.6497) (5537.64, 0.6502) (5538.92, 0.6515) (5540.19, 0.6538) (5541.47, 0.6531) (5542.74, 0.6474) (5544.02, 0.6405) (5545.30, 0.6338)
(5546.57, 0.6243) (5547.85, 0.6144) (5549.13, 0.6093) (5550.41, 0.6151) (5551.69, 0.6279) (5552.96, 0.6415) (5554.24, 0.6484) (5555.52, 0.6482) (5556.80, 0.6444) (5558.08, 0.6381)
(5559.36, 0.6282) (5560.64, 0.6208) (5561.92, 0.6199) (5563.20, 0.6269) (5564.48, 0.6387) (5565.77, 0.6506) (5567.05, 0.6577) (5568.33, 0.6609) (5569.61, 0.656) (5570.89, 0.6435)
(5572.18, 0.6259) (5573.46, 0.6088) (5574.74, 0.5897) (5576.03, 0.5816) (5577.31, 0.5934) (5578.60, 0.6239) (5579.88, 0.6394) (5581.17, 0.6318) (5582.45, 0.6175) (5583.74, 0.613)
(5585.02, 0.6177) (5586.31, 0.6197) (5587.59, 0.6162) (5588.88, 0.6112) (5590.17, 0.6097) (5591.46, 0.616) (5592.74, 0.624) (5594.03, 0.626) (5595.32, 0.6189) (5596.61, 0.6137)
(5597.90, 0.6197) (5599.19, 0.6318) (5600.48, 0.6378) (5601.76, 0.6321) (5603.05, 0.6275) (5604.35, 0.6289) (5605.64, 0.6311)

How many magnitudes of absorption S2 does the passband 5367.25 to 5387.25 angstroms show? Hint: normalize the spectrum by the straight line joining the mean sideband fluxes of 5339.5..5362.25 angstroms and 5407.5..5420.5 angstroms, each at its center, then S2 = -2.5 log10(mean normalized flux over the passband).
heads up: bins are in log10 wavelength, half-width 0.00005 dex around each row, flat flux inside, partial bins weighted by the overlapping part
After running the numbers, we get -0.029 mag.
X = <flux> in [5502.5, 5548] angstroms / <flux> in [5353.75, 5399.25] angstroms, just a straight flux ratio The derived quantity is 0.88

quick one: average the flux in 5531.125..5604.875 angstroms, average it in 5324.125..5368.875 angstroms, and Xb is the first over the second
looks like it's 0.87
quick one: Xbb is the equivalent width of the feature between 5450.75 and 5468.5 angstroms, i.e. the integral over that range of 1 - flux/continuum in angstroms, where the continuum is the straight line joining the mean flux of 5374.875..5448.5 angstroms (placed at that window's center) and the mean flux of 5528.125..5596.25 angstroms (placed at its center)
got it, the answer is 0.7 angstroms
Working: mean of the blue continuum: 0.705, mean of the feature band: 0.657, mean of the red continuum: 0.632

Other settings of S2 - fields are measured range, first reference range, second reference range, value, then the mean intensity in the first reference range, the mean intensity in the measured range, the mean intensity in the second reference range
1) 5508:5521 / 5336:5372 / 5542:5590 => 0.06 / 0.724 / 0.617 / 0.628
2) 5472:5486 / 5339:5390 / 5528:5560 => 0.03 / 0.728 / 0.655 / 0.643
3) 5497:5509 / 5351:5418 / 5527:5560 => 0.01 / 0.719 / 0.658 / 0.643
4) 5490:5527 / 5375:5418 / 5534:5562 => 0.02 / 0.716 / 0.644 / 0.638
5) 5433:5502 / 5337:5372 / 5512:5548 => -0.01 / 0.723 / 0.671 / 0.637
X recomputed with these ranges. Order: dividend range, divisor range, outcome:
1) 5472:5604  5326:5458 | 0.90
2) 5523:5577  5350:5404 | 0.89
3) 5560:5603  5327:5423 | 0.87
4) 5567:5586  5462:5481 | 0.93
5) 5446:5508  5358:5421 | 0.92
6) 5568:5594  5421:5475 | 0.92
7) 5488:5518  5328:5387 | 0.90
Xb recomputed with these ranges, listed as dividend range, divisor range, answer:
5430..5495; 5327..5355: 0.92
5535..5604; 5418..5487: 0.94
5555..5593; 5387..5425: 0.89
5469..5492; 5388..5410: 0.95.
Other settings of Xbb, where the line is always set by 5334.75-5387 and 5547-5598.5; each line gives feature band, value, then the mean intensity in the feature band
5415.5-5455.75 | 0.4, 0.685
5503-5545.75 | 0.8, 0.637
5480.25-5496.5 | 0.0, 0.668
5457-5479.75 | 0.4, 0.665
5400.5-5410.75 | 0.2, 0.692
